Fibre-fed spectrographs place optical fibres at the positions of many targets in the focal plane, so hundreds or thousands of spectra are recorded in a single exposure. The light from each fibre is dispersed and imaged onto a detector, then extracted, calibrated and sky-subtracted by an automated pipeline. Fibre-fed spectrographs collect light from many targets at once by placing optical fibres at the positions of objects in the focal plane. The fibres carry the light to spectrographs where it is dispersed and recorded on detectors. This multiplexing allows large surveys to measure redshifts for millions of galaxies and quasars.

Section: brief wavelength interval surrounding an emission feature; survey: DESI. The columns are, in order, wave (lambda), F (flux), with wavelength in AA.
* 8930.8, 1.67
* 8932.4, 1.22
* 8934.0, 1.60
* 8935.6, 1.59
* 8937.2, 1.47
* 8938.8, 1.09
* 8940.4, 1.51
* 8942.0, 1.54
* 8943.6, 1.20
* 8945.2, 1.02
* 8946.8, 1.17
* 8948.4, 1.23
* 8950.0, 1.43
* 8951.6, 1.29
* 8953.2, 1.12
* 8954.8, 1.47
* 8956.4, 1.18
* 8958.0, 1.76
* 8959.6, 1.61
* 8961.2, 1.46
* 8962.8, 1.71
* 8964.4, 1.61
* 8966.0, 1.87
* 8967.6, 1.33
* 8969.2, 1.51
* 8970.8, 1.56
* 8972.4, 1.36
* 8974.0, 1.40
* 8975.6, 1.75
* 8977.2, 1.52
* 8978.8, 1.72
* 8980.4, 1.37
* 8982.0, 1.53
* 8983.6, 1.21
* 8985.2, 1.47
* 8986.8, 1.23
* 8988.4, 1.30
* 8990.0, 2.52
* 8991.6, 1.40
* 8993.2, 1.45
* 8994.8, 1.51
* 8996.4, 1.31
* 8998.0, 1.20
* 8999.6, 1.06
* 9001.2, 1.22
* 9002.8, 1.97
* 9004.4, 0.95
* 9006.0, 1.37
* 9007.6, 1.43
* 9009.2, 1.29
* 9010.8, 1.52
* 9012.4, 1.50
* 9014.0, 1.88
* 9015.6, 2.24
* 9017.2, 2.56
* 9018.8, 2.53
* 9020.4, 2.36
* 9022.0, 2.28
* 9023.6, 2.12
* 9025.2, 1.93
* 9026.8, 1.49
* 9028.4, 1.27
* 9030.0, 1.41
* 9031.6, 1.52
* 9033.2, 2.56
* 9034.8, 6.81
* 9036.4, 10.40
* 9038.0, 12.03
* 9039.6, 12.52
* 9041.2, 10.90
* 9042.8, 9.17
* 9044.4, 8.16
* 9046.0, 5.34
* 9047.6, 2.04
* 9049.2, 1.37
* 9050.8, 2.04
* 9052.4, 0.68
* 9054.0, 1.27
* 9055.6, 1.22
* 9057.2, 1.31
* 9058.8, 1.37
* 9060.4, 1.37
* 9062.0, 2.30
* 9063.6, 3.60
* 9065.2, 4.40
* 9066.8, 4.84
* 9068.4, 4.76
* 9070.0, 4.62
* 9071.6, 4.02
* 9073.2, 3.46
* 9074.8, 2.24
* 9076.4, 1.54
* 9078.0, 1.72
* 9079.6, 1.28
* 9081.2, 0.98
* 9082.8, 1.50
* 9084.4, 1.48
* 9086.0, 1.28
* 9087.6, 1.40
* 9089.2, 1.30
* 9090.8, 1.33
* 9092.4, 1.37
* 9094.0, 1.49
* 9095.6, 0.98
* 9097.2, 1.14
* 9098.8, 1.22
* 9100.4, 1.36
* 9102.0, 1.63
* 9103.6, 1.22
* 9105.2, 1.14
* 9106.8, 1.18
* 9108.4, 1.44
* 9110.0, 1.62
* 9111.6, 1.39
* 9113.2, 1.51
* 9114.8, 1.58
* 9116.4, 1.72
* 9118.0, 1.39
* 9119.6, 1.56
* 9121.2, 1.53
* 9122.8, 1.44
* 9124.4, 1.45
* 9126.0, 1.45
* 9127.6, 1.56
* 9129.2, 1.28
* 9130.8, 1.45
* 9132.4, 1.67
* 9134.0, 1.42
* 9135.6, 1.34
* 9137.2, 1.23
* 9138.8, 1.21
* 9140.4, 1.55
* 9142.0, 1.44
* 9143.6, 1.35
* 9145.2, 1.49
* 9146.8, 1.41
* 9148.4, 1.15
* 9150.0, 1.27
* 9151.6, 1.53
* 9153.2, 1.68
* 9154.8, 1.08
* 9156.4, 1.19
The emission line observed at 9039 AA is H-alpha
